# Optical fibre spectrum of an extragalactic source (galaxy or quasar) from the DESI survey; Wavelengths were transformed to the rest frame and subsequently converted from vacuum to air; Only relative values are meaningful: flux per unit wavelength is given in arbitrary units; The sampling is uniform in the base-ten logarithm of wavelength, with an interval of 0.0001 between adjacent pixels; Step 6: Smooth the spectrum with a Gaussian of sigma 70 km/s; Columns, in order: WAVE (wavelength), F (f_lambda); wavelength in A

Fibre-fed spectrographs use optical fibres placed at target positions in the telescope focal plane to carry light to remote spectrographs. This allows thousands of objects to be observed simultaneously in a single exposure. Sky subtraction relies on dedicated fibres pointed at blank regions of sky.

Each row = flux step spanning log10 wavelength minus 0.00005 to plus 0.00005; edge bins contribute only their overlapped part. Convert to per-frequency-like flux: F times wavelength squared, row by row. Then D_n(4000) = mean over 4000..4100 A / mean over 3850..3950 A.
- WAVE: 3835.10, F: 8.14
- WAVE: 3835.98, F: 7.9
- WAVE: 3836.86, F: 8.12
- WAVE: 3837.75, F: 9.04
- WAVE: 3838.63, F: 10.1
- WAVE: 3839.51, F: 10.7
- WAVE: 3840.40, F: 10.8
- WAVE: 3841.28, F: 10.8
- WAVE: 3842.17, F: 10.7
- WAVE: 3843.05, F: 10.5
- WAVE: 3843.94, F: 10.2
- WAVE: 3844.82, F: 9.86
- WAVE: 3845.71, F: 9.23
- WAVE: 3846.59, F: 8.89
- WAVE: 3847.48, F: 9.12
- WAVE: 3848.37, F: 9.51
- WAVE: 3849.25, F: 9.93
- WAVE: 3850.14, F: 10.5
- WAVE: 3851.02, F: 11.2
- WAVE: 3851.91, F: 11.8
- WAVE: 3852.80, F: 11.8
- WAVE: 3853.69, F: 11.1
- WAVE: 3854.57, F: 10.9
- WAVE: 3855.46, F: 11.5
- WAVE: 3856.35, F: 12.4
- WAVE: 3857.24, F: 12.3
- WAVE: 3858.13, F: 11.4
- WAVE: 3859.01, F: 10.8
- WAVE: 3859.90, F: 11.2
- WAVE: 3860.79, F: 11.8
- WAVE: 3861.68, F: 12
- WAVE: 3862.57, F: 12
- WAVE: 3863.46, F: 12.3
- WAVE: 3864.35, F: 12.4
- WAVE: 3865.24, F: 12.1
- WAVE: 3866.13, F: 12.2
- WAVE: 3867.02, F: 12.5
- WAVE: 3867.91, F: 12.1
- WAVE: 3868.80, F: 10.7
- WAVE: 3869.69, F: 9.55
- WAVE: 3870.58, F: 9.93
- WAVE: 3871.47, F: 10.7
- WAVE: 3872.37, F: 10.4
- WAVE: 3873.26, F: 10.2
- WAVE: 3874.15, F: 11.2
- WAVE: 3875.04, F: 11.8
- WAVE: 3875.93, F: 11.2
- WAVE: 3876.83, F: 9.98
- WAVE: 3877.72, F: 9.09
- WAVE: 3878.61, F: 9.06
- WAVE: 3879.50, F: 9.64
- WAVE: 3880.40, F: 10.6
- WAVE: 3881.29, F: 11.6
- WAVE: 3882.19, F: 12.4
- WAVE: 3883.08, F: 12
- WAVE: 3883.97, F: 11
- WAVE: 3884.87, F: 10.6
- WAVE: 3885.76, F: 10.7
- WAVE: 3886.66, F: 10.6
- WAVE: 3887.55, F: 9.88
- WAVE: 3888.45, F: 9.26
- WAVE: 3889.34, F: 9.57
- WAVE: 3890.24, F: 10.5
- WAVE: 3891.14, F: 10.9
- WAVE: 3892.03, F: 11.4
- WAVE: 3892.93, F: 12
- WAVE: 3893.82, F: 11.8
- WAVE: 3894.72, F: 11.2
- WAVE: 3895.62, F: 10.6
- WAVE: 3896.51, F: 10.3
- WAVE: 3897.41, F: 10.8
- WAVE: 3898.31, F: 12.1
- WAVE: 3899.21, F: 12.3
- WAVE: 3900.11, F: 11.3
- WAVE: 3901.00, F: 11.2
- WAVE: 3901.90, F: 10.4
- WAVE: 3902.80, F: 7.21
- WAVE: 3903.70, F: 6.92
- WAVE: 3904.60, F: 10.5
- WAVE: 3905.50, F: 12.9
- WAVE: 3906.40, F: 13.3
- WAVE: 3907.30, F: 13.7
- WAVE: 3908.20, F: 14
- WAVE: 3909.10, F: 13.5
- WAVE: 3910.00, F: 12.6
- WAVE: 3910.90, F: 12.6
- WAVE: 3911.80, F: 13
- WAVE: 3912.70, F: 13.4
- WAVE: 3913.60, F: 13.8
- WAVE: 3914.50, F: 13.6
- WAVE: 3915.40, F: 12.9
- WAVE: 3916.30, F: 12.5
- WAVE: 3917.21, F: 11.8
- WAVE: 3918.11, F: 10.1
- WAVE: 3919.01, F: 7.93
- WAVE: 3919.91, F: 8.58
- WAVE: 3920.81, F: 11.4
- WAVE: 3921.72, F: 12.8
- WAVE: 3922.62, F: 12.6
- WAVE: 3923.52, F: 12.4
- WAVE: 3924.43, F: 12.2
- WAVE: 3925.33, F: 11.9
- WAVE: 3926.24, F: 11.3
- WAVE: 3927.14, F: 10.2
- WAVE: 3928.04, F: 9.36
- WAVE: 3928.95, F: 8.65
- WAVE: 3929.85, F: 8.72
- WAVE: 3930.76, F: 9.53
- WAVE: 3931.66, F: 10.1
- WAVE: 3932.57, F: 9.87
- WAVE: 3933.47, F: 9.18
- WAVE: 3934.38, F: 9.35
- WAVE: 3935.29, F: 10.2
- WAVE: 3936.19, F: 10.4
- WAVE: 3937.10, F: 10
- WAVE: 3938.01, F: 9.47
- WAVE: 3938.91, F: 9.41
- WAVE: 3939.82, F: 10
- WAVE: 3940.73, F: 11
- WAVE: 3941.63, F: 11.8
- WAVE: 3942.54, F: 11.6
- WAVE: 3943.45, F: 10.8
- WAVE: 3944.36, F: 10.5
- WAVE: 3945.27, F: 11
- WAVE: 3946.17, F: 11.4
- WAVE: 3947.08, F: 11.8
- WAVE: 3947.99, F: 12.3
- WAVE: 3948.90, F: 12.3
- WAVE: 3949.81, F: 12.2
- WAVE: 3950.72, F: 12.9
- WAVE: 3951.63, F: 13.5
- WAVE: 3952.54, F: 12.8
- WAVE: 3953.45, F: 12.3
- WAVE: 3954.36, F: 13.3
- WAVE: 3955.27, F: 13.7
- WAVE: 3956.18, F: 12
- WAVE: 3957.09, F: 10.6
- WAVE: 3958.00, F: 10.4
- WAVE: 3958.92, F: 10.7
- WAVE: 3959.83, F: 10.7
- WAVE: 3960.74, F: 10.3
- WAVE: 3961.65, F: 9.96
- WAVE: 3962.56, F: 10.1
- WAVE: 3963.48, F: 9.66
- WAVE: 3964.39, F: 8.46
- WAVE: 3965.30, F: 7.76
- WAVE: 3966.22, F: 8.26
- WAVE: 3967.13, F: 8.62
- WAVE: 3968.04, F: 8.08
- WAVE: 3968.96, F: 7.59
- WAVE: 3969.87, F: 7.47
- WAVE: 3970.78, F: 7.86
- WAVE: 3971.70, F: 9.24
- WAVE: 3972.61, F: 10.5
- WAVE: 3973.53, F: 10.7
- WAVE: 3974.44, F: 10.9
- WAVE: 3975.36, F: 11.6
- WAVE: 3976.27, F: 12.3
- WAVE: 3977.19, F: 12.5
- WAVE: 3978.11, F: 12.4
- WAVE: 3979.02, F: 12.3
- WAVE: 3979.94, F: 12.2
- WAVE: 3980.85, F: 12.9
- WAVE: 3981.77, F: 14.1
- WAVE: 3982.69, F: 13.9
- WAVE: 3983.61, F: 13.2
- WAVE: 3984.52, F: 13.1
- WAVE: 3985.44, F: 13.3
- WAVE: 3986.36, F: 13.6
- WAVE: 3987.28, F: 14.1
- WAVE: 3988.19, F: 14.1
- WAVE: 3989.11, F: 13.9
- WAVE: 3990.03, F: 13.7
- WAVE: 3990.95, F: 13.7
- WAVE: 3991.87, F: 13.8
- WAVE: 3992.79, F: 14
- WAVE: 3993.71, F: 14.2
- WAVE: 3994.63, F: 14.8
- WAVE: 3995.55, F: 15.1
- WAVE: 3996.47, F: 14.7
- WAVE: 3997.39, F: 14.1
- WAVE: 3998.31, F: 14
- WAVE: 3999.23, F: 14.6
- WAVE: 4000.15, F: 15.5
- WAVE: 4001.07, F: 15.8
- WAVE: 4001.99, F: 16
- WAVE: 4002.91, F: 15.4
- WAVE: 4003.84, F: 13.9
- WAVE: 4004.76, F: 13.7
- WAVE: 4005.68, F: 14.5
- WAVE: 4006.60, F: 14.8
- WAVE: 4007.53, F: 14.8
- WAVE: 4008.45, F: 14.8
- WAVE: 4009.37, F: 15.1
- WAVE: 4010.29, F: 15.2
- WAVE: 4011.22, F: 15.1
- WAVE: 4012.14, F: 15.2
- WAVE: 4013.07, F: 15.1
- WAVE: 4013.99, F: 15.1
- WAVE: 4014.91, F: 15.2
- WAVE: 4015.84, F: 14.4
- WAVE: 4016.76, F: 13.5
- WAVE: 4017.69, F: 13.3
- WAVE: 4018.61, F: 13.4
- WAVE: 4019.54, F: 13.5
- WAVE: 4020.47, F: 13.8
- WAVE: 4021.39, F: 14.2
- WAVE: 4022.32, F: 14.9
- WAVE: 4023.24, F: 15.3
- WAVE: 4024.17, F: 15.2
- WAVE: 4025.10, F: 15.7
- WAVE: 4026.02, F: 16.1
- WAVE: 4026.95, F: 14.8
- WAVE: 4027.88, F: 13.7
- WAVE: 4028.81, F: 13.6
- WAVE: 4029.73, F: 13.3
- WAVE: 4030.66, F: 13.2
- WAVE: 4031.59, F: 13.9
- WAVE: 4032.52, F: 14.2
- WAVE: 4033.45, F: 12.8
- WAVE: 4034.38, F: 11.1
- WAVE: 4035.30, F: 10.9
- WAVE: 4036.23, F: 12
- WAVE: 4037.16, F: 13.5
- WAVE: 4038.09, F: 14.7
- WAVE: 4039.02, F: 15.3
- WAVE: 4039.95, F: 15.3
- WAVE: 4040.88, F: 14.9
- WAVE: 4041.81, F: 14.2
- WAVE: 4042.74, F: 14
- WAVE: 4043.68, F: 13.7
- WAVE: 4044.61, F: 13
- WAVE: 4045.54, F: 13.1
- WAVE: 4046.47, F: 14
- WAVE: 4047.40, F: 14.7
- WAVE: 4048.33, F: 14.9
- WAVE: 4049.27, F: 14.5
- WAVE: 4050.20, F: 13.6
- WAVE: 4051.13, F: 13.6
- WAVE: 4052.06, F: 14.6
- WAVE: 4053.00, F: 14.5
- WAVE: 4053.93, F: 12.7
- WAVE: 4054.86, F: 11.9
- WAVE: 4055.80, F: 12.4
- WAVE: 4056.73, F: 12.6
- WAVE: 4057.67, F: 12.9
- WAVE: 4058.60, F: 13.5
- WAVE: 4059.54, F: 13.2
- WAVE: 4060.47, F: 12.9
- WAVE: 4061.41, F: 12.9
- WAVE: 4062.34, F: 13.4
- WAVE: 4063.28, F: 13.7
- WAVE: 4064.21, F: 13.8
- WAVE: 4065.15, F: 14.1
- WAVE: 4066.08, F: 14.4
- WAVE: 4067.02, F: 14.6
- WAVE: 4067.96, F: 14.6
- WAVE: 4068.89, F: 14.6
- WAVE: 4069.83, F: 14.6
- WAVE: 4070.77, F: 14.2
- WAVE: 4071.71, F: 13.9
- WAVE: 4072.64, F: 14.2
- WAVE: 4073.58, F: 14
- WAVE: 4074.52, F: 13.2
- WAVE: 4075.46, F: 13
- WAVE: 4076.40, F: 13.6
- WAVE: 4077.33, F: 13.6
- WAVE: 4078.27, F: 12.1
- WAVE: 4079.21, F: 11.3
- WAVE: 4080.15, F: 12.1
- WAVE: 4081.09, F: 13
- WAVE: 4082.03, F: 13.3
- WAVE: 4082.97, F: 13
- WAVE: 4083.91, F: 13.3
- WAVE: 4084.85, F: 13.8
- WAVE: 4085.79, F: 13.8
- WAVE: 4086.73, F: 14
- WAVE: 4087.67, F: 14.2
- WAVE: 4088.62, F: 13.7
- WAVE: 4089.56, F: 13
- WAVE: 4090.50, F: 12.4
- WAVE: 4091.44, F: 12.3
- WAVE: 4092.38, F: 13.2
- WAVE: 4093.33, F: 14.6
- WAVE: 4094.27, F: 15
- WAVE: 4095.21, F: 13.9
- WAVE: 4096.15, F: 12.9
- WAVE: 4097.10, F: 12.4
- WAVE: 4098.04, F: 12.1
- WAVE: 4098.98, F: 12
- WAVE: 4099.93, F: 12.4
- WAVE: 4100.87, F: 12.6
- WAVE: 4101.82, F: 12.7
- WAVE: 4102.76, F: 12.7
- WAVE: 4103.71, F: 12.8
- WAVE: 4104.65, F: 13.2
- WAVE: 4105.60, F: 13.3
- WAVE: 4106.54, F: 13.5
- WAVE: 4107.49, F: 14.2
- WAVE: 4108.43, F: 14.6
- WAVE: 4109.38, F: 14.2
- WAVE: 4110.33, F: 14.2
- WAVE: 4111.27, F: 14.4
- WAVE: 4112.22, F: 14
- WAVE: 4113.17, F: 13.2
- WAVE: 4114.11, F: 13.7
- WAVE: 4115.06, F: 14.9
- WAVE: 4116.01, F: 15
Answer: 1.34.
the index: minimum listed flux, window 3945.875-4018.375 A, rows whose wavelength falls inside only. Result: 7.47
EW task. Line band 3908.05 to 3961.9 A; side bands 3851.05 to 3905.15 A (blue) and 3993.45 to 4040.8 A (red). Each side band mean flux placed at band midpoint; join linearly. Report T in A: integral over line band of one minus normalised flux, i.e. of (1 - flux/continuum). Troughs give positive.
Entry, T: 4.48 A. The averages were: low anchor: 11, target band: 11.3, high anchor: 14.4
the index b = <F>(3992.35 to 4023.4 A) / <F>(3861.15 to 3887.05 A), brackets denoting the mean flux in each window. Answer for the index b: 1.32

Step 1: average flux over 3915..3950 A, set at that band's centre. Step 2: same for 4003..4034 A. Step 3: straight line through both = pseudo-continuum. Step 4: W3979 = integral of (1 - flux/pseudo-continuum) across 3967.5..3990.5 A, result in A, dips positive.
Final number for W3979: 1.7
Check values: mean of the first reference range 10.7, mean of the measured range 11.8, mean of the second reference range 14.4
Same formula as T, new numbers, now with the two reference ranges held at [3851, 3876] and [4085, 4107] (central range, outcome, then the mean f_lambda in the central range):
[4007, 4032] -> -3.77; 14.5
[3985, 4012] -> -4.47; 14.5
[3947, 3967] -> 1.65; 11.1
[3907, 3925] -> -0.65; 12.3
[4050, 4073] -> -1.32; 13.7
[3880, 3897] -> 1.07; 10.9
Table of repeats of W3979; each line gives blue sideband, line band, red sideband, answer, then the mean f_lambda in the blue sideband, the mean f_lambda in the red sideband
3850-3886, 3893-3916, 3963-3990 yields -1.3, 11.2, 11.2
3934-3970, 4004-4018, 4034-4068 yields -2.5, 10.6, 13.6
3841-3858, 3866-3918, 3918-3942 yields -3.9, 10.7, 10.3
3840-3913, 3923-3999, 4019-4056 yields 6.8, 11.1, 13.9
